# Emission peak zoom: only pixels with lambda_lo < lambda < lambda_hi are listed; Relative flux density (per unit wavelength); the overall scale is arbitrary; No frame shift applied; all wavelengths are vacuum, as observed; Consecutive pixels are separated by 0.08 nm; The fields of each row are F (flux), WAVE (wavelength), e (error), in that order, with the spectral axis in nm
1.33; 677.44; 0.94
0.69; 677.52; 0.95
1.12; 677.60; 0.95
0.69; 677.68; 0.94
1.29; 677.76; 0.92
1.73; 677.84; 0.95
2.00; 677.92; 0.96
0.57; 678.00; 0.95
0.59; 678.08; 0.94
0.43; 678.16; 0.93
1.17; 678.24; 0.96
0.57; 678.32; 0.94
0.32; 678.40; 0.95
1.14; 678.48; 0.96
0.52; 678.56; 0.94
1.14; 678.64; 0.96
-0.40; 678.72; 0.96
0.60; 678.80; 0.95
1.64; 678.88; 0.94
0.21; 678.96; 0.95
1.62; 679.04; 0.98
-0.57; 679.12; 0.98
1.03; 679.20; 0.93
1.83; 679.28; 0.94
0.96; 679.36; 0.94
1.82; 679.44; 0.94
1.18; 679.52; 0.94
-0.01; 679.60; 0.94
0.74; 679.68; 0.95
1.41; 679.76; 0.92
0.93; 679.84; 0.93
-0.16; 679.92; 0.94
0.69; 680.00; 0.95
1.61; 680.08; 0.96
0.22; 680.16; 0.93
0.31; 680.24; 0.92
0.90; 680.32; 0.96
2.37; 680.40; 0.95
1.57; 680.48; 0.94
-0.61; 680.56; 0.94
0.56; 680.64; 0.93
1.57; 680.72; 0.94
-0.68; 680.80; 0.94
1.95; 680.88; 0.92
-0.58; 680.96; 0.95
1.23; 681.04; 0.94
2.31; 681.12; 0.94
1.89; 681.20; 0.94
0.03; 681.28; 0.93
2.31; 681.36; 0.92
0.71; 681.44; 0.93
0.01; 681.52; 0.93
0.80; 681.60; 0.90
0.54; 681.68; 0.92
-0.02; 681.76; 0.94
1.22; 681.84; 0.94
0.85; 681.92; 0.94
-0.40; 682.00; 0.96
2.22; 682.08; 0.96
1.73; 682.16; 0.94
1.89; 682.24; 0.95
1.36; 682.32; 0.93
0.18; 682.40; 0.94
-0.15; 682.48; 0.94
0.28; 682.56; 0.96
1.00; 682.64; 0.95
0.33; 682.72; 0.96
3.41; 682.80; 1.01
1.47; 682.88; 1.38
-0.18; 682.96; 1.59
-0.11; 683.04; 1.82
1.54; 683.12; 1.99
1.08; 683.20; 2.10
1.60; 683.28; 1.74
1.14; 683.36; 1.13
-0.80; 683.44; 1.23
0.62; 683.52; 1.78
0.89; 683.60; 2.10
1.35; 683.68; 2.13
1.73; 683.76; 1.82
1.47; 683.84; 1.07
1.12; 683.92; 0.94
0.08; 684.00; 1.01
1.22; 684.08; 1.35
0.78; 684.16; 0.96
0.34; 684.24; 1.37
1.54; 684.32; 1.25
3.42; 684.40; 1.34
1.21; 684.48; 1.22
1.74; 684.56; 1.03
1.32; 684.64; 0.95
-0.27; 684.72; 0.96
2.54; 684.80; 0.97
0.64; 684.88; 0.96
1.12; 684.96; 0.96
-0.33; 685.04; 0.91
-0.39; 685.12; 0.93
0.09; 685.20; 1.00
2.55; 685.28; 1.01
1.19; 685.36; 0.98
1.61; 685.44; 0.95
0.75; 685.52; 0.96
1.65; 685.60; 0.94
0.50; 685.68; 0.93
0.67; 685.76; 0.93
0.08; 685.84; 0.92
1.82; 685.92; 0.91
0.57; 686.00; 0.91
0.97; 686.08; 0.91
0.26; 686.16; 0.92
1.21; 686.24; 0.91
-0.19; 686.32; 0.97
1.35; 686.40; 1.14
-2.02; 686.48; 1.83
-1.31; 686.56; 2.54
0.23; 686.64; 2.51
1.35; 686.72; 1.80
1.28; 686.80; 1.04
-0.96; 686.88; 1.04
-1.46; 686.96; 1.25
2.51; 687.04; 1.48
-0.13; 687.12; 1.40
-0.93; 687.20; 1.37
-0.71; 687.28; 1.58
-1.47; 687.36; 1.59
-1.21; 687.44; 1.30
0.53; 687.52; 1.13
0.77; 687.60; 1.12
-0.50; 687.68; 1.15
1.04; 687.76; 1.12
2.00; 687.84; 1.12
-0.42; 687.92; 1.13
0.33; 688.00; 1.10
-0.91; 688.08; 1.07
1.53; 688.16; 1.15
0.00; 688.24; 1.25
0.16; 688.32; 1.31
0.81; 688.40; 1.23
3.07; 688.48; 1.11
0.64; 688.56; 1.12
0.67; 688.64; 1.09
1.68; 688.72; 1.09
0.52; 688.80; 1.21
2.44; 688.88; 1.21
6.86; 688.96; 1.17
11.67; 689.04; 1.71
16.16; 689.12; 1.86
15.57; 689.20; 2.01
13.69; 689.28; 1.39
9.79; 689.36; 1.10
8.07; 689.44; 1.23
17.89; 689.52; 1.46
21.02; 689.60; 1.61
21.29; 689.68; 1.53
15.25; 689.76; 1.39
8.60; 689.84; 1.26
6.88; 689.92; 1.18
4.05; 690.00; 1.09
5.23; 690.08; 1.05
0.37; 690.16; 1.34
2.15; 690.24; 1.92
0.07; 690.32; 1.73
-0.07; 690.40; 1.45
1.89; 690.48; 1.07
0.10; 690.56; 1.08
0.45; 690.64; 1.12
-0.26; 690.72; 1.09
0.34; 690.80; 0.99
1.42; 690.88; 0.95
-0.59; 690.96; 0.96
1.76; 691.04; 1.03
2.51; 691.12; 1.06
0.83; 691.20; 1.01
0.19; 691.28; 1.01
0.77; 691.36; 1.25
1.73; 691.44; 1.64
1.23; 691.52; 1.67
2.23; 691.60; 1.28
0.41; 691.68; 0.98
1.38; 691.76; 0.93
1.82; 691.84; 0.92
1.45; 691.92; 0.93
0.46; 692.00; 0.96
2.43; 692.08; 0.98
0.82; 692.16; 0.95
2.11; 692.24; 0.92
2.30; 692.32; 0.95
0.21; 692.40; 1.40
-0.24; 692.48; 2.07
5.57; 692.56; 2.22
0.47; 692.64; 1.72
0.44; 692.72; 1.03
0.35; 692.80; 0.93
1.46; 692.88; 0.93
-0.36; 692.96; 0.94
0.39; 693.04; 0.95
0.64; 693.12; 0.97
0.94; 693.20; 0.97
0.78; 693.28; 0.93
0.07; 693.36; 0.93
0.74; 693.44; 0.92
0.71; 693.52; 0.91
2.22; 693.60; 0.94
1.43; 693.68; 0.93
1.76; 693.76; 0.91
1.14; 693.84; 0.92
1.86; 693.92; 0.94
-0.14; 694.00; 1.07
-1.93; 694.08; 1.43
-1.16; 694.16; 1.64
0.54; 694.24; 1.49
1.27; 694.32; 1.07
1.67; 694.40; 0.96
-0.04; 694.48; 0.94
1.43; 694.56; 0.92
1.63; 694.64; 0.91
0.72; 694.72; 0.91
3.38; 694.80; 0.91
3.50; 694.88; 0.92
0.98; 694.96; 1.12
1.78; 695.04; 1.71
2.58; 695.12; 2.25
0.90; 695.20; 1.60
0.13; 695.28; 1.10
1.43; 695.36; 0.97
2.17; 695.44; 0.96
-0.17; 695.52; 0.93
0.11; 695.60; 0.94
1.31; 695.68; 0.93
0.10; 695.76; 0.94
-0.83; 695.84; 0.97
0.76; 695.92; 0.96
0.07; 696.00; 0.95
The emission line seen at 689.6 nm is [O II]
